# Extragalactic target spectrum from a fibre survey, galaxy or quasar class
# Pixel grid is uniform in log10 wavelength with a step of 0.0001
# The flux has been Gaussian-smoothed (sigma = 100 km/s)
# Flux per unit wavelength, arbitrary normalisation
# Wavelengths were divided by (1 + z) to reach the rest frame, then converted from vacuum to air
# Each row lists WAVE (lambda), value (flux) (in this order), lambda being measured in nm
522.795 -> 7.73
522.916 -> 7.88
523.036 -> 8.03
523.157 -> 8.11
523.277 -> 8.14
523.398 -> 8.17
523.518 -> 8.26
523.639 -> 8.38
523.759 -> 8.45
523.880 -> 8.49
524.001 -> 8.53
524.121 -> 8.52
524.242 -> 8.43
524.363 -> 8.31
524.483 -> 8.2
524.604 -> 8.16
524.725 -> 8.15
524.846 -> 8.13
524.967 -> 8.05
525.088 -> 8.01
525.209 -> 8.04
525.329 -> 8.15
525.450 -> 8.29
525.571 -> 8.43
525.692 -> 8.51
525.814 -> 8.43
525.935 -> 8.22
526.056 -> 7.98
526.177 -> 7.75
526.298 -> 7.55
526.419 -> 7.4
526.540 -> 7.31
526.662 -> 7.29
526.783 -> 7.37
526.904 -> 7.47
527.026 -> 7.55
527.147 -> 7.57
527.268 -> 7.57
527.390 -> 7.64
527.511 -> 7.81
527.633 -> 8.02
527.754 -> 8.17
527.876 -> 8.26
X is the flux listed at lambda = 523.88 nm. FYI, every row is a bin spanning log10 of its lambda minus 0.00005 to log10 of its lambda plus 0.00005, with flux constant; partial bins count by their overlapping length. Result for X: 8.49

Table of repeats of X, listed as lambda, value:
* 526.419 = 7.4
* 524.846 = 8.13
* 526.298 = 7.55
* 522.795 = 7.73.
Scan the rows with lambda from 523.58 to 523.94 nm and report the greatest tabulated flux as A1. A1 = 8.49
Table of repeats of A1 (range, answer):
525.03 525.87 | 8.51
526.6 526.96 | 7.47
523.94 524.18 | 8.53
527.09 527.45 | 7.64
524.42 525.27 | 8.2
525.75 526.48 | 8.43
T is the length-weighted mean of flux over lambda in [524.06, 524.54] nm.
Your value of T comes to 8.38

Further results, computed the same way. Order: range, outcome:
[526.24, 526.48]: 7.49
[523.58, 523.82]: 8.42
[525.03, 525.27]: 8.05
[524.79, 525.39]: 8.08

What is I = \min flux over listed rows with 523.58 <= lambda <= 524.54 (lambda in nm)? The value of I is 8.2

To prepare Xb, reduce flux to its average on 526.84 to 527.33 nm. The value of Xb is 7.54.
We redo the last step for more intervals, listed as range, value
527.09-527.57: 7.65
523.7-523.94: 8.46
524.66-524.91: 8.12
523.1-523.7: 8.22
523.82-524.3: 8.49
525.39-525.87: 8.4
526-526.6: 7.6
